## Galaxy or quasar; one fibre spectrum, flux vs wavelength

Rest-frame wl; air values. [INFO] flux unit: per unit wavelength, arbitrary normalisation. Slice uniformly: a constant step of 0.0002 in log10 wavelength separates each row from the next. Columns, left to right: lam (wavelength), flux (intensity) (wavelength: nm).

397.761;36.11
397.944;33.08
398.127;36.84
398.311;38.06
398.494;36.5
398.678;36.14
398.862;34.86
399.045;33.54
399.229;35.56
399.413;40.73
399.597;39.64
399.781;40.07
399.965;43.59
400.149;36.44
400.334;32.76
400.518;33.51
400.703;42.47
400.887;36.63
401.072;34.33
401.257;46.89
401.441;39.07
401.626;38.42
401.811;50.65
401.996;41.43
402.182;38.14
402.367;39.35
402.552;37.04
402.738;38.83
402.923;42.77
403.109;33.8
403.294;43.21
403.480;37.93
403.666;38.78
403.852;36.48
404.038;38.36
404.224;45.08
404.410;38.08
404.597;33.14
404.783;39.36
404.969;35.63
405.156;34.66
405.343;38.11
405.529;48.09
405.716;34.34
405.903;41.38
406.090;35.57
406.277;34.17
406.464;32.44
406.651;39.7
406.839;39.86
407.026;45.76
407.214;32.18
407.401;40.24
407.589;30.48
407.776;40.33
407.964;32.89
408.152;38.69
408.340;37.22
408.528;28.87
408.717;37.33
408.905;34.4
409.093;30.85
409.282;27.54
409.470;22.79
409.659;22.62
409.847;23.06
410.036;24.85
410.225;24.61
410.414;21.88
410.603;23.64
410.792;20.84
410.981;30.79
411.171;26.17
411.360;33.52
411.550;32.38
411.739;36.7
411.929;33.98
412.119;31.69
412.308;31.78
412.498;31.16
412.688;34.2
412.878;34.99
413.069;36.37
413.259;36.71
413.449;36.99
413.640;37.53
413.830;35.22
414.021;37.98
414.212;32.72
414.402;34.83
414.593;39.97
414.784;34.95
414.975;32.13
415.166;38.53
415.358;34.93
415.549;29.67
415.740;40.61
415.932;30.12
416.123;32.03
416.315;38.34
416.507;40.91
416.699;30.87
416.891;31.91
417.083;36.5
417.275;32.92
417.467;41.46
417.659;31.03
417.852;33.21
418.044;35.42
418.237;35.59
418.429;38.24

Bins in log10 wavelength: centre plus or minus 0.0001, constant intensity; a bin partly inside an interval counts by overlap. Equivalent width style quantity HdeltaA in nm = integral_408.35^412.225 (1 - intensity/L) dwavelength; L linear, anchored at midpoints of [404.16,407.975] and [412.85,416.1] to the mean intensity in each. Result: 0.84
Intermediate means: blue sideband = 37.7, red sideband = 35.5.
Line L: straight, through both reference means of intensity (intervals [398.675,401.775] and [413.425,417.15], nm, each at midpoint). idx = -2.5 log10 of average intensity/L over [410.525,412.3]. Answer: 0.19 mag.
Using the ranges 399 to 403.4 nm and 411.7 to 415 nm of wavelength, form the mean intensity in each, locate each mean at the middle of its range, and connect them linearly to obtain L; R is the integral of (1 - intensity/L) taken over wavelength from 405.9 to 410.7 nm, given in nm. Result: 0.60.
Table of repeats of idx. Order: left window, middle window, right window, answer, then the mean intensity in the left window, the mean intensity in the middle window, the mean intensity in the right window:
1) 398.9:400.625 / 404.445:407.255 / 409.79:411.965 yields -0.18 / 37.3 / 37.7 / 27.6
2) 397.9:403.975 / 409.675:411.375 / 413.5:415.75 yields 0.41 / 38.5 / 25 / 35.6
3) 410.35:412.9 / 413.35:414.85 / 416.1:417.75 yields -0.12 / 30.2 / 36.3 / 35.3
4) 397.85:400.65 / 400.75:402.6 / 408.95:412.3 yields -0.16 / 36.8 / 40.3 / 27.7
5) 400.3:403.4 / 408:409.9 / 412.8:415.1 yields 0.22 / 39.5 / 30.6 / 35.9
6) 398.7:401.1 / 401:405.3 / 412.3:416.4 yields -0.07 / 37.3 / 39.2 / 35.1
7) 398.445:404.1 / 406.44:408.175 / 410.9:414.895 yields -0.03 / 38.7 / 37.4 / 34.3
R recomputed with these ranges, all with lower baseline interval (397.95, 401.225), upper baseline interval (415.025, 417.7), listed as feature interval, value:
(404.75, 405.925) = -0.069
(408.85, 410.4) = 0.432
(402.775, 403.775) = -0.068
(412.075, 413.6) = 0.045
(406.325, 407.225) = -0.051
